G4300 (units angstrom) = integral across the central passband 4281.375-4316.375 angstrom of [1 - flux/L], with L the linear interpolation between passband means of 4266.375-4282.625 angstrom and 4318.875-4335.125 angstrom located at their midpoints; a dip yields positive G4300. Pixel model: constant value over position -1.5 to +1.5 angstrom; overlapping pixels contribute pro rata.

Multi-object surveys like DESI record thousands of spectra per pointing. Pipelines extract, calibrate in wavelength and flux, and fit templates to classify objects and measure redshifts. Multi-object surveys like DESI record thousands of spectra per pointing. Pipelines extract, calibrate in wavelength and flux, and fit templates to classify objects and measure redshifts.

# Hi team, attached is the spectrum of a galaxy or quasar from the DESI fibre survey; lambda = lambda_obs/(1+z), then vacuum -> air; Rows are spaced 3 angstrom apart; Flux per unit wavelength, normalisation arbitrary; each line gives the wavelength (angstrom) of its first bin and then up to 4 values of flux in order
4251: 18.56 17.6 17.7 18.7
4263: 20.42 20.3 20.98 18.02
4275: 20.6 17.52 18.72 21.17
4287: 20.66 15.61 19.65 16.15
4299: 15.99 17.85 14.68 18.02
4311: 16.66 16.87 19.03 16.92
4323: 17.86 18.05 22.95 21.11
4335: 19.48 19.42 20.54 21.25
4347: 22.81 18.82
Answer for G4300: 3.07 angstrom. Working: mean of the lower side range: 19.3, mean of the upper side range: 19.4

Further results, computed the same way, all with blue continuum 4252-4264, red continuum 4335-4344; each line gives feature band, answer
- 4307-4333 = 1.5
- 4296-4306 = 1.6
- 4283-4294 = 0.0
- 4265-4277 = -0.7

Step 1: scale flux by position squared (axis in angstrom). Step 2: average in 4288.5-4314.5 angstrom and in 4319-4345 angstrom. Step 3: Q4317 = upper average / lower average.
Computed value 1.2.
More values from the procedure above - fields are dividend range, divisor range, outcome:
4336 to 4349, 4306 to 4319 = 1.21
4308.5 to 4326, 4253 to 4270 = 0.93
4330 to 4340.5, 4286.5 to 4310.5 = 1.20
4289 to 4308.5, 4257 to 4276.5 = 0.87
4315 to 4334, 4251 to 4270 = 1.03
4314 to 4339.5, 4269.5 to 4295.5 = 1.03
